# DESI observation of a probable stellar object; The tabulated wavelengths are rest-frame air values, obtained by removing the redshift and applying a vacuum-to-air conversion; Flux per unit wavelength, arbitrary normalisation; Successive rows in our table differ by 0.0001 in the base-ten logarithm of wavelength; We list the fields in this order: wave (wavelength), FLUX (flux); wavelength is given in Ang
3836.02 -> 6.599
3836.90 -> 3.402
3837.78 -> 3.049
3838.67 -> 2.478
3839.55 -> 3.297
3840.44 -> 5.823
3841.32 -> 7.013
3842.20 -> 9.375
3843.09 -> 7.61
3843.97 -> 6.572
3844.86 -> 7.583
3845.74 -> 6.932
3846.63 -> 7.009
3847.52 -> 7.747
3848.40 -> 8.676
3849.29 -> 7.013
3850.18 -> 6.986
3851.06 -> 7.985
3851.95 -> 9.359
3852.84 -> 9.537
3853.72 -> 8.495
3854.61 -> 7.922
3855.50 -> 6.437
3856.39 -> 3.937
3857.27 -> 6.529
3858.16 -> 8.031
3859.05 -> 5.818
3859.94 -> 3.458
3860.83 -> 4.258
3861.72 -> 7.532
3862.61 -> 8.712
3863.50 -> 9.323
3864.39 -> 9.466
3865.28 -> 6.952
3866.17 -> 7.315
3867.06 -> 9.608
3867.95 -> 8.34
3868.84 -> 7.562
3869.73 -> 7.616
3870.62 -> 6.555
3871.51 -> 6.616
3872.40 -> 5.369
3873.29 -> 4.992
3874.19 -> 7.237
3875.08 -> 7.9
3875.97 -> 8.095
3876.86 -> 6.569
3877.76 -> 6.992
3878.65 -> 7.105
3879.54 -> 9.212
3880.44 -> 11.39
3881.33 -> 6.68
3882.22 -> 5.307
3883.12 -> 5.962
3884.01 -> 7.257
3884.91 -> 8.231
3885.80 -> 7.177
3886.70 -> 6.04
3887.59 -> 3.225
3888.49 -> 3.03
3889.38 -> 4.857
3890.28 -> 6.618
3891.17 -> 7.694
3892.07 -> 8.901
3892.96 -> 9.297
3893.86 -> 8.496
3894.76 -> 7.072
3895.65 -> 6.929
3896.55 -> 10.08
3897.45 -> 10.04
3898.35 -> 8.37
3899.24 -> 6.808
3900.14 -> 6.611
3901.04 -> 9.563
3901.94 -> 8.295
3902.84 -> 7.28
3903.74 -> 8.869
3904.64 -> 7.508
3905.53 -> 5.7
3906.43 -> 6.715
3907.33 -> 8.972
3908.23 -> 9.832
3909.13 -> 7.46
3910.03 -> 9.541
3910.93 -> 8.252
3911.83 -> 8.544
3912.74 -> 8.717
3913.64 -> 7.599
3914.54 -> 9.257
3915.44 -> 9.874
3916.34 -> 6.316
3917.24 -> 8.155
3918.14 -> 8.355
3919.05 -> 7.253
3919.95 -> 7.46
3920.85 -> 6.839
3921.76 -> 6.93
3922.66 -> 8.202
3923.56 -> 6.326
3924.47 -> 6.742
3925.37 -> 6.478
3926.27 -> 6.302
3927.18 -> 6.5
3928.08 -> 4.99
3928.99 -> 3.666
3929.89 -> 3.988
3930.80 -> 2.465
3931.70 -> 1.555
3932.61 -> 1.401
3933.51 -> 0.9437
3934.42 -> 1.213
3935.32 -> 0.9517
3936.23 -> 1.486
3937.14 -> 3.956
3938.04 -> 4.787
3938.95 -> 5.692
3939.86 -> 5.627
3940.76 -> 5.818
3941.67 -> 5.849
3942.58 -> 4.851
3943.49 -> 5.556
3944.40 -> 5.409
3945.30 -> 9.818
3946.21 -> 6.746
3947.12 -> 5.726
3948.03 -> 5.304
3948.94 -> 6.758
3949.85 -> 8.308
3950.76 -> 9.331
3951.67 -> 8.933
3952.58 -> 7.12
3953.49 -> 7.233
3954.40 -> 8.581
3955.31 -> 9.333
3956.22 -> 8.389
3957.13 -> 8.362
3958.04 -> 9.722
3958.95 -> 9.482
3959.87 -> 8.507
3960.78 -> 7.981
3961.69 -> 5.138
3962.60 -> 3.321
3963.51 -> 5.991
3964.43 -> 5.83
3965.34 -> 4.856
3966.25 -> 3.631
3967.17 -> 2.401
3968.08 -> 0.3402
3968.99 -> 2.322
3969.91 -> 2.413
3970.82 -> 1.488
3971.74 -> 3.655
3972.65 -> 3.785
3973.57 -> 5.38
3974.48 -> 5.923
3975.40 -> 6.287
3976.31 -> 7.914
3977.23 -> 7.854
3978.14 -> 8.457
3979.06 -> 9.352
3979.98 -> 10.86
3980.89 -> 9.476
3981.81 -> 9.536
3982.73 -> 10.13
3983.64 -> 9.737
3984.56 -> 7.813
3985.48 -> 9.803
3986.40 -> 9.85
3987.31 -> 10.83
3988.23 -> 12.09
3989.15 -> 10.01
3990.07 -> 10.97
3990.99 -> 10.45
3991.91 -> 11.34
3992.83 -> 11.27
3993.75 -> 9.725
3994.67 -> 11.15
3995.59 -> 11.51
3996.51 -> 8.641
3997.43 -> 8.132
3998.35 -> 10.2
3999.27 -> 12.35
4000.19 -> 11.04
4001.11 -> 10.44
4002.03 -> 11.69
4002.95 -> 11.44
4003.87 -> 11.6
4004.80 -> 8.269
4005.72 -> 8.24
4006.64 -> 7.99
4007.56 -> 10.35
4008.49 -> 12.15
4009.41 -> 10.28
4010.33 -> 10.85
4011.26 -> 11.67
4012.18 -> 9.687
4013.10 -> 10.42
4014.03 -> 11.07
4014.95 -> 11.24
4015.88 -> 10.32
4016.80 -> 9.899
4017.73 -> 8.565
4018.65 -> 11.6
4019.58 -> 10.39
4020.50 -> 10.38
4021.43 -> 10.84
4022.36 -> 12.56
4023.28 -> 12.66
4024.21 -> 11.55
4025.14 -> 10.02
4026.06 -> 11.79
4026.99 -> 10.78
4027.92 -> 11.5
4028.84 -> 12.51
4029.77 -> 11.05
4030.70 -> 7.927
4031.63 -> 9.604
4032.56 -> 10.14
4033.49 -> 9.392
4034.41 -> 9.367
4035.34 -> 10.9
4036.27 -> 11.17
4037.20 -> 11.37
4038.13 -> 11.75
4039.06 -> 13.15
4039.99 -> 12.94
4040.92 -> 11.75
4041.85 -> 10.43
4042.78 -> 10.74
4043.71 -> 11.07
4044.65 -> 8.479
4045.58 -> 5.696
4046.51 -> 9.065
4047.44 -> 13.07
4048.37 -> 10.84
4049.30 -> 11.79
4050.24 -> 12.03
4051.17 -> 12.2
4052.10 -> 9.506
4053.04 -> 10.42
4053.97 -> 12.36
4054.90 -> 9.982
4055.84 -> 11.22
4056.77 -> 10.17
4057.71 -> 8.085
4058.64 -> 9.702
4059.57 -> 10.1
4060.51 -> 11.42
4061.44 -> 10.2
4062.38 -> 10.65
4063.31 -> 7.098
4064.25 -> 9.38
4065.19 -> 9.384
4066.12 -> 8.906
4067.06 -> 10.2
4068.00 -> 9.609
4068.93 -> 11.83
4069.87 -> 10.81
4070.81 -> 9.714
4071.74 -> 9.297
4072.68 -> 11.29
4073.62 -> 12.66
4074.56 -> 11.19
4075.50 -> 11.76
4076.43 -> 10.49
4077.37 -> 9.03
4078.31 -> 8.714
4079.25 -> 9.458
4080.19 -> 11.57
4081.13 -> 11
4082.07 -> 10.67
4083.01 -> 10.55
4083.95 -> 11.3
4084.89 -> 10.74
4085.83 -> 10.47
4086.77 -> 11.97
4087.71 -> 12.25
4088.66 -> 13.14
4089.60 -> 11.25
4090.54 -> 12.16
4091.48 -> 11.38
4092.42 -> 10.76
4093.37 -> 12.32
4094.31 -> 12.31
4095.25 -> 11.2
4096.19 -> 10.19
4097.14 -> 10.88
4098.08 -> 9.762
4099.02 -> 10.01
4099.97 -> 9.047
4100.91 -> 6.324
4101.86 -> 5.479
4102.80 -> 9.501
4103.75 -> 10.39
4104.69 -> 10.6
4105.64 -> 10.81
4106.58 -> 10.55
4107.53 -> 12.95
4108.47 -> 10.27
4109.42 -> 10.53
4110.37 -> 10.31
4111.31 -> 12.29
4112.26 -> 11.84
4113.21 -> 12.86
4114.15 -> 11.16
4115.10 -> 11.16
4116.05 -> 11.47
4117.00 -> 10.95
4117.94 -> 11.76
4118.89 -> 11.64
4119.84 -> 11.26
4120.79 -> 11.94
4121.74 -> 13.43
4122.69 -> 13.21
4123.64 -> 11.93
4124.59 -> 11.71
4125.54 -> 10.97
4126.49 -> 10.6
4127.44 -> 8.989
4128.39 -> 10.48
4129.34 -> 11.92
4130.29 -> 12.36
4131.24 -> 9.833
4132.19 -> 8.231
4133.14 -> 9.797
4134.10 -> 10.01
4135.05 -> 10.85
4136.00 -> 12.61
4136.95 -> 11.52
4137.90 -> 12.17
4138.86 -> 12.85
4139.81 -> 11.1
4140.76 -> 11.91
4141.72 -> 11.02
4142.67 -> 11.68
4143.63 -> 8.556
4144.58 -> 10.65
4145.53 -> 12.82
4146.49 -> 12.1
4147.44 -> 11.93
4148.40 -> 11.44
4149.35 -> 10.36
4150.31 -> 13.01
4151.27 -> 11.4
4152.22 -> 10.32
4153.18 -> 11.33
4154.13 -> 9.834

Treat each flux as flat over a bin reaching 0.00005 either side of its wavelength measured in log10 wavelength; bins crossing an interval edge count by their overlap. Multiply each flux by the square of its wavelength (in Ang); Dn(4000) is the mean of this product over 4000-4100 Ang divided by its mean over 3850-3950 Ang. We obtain 1.7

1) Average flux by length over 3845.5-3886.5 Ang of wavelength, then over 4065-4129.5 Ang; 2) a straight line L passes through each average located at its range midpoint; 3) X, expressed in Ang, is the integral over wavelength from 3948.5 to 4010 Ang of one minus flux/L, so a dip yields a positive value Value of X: 5.51 Ang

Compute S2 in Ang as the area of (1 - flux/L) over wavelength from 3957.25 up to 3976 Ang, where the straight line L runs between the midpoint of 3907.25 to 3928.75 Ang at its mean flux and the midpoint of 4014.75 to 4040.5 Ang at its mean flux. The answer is 8.37 Ang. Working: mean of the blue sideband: 7.64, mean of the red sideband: 10.9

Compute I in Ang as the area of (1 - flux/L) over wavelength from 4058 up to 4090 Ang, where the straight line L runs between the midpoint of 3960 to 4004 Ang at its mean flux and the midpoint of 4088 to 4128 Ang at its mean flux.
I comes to -1.0 Ang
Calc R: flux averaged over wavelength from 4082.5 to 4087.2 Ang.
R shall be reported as 11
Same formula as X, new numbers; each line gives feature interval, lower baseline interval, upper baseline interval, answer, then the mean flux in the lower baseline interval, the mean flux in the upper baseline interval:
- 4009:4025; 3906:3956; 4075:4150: -4.2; 6.37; 11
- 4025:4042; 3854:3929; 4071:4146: -2.2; 7.33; 11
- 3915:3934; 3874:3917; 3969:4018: 5.6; 7.66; 9.29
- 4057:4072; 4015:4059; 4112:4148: 1.5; 10.7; 11.3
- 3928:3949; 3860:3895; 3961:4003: 9.2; 7.15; 7.95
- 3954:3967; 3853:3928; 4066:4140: 2.4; 7.39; 10.9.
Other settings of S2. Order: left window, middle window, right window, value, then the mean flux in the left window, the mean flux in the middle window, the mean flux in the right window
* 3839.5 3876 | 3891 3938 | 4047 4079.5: 7.8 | 7.24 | 6.72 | 10.4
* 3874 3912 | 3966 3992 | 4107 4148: 4.7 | 7.57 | 7.36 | 11.3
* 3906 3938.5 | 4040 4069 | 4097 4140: -3.0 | 6.05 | 10.3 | 10.9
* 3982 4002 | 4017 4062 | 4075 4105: -1.1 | 10.4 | 10.7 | 10.5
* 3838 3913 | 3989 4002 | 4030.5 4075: -1.6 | 7.32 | 10.6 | 10.4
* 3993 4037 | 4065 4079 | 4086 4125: 0.7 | 10.5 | 10.3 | 11.1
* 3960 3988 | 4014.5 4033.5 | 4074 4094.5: -4.8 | 6.49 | 10.7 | 11.1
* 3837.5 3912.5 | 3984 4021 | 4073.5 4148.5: -4.4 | 7.28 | 10.4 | 11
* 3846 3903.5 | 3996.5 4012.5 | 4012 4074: -0.8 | 7.34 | 10.3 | 10.6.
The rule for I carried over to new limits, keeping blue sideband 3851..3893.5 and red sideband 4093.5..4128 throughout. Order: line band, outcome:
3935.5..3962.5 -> 5.06 Ang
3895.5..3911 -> -1.15 Ang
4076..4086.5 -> 0.00 Ang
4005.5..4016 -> -1.25 Ang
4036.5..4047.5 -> -1.06 Ang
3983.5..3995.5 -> -1.97 Ang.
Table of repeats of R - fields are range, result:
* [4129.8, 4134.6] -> 10.1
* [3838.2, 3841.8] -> 4.7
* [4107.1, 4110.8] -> 11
